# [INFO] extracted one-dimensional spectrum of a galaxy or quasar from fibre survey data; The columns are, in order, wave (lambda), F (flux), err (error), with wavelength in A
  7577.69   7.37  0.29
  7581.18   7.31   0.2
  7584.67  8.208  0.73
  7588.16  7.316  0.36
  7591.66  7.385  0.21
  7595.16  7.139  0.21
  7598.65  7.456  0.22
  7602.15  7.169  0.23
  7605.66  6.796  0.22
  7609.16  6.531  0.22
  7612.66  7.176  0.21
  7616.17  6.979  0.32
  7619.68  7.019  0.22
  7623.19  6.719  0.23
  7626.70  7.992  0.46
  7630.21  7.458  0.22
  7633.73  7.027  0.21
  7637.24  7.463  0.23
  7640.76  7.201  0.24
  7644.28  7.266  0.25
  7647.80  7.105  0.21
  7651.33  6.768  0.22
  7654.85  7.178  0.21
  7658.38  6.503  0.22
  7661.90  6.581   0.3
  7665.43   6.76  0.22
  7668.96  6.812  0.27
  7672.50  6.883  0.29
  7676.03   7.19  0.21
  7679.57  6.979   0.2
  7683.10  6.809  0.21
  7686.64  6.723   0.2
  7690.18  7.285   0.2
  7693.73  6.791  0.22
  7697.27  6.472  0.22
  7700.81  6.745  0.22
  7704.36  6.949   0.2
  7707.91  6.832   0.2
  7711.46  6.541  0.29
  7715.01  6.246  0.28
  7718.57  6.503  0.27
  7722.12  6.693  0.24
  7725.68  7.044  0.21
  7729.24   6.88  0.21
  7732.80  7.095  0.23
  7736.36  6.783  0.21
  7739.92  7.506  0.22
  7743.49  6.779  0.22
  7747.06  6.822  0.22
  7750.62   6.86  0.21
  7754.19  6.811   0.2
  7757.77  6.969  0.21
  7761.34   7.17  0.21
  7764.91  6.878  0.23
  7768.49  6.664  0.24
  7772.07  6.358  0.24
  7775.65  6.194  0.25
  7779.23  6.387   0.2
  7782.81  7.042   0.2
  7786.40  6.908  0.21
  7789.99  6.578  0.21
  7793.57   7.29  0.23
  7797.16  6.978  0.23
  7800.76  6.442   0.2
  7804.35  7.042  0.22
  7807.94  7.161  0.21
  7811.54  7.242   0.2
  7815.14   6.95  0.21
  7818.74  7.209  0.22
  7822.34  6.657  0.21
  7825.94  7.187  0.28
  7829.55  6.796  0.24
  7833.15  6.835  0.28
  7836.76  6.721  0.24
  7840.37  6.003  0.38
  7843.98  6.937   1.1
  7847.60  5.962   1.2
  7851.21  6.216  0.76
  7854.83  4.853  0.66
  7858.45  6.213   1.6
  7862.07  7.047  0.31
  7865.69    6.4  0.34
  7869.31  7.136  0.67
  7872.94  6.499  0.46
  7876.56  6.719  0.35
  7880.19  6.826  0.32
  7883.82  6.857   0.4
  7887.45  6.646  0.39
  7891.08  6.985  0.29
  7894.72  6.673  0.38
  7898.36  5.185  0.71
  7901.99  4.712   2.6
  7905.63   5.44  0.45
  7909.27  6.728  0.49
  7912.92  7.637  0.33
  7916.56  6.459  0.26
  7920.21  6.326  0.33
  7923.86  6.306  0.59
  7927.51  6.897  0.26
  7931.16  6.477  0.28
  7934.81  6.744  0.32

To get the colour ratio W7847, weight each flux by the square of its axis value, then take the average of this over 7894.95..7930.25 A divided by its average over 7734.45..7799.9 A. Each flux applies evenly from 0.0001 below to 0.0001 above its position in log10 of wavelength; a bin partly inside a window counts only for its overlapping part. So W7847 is 0.9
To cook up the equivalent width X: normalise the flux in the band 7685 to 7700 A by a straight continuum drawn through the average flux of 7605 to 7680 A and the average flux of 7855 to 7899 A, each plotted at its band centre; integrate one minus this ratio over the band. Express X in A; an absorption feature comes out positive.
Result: 0.2 A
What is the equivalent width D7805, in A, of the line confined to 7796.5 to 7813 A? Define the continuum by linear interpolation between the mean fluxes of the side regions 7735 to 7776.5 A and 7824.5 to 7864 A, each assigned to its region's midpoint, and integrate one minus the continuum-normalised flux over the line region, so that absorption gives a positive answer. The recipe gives -0.9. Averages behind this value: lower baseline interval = 6.83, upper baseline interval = 6.43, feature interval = 6.97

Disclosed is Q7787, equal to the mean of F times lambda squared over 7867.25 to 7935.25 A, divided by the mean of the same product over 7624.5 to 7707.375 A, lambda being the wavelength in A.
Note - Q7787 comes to 1.0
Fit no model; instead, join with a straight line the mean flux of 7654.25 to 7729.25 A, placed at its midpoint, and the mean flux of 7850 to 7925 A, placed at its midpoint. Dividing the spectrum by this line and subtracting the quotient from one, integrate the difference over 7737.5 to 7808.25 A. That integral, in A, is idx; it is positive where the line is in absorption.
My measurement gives -2.4 A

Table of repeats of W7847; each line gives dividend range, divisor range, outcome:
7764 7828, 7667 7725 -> 1.04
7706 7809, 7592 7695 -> 1.00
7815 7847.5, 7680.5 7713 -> 1.03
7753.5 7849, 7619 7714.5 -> 1.01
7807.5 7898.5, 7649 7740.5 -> 1.01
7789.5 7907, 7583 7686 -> 0.98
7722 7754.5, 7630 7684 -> 1.02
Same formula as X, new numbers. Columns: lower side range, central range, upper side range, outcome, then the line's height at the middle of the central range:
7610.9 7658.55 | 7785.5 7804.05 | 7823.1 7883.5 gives -0.4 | 6.7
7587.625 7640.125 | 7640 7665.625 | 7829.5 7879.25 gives 0.5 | 7.05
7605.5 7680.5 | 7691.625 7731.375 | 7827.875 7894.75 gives 0.9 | 6.87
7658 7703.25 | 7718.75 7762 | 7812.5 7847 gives -0.8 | 6.81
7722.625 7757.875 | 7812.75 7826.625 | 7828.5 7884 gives -0.8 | 6.63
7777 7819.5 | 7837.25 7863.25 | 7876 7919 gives 1.8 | 6.65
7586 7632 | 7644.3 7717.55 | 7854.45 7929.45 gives 1.8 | 6.99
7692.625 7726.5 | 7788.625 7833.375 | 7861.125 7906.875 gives -3.1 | 6.51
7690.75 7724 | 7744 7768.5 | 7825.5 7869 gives -1.2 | 6.58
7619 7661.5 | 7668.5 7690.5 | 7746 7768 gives 0.4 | 7.05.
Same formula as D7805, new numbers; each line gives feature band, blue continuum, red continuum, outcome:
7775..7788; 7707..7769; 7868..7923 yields 0.12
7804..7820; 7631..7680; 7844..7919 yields -1.37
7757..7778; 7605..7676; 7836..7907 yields -0.19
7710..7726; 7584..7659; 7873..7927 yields 0.78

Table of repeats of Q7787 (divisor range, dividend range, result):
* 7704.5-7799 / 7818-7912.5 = 0.98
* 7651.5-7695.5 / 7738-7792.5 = 1.01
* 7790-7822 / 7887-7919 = 0.92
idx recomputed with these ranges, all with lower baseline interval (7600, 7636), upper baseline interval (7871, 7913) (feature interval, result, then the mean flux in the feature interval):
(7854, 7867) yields 0.46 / 6.21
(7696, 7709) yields 0.21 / 6.76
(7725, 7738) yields -0.29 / 6.94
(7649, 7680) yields 0.54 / 6.85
